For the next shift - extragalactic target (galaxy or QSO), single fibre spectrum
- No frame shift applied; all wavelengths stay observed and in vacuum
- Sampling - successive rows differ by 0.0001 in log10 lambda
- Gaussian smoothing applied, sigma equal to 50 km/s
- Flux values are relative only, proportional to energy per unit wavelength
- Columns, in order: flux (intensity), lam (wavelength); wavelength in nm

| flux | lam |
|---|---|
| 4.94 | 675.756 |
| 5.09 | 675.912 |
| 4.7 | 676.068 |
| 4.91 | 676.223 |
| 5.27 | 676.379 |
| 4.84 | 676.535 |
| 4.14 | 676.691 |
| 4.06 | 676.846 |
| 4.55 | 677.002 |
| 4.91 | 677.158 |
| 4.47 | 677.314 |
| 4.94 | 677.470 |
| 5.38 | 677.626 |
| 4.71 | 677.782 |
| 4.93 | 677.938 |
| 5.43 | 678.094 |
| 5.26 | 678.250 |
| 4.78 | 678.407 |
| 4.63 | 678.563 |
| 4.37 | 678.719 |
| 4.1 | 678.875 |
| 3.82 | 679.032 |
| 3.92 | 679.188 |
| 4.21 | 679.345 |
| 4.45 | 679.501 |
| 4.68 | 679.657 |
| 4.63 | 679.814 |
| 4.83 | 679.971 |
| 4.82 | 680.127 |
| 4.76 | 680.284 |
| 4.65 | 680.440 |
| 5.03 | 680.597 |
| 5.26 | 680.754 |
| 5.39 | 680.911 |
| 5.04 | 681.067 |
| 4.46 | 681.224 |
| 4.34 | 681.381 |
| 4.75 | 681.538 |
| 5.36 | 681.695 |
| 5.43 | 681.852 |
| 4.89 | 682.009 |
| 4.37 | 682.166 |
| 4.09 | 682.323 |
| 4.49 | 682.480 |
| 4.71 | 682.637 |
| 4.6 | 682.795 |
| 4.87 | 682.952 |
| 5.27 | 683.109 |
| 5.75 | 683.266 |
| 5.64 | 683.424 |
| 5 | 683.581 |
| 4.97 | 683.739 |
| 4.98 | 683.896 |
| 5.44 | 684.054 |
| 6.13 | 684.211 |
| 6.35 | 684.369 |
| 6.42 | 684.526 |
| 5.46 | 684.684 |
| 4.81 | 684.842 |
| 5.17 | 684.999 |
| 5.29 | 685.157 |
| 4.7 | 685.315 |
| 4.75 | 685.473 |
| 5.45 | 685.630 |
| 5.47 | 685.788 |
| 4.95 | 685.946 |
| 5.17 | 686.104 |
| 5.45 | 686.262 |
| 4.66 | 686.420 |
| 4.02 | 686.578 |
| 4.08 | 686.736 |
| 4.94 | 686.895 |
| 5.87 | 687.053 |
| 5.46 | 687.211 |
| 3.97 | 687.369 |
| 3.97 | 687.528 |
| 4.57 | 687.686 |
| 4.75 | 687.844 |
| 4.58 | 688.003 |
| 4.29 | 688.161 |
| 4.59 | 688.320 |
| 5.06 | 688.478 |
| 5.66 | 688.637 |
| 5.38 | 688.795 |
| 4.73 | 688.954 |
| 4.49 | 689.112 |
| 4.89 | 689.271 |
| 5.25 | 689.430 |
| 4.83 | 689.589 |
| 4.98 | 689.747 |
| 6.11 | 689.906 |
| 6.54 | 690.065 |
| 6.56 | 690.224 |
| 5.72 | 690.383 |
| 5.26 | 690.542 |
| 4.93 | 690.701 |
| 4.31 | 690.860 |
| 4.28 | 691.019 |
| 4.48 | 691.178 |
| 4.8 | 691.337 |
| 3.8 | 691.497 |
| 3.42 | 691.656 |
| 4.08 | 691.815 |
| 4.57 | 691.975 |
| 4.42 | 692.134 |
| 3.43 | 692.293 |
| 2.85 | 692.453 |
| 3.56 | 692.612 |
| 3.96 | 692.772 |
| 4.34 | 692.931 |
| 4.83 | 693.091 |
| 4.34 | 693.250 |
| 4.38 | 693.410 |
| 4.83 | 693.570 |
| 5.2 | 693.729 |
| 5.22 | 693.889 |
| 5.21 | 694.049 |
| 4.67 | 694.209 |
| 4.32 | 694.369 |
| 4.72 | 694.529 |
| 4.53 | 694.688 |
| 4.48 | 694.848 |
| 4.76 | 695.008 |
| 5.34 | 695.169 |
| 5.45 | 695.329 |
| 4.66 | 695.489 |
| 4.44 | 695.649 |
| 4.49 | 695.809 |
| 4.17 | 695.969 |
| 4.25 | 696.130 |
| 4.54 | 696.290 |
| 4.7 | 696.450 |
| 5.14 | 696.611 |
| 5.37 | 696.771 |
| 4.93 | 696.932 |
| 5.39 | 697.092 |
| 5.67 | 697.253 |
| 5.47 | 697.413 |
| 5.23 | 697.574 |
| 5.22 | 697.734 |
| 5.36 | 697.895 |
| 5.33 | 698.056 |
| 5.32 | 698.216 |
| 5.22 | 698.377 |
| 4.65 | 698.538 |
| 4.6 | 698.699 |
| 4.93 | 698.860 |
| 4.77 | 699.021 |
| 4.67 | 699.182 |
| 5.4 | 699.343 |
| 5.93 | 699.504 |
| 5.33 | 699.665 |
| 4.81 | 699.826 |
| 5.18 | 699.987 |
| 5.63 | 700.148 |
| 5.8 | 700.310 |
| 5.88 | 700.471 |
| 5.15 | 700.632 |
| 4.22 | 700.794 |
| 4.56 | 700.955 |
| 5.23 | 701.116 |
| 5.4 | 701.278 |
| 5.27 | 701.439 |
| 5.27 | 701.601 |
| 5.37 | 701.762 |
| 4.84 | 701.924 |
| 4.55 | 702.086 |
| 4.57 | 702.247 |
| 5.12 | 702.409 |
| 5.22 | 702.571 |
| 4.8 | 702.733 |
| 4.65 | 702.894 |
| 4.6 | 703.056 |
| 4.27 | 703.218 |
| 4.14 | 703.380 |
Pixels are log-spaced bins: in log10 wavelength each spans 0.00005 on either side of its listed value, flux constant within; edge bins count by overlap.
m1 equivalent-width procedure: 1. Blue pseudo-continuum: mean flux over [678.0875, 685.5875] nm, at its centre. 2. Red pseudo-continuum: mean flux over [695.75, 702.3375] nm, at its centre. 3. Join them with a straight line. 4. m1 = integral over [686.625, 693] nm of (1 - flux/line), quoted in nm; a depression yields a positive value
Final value 0.386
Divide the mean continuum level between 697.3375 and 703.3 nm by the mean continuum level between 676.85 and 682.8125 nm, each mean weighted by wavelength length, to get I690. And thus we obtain 1.08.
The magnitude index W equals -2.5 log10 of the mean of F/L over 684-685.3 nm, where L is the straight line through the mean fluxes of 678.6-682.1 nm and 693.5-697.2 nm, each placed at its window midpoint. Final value -0.18 mag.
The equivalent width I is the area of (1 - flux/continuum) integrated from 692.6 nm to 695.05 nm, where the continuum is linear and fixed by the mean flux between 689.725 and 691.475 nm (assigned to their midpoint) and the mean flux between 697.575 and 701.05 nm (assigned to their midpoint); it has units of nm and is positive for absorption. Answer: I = 0.277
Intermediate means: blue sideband 5.23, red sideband 5.14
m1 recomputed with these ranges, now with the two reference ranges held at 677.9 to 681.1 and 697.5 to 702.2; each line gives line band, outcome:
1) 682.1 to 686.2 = -0.31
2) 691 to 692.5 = 0.28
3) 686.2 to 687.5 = 0.03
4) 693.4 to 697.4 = 0.15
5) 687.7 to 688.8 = 0.01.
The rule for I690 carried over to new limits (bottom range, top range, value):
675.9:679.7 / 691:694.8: 0.93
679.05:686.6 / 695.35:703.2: 1.01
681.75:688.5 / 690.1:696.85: 0.92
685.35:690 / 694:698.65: 1.00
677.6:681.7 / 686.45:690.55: 1.06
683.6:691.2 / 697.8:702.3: 1.01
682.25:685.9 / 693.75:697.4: 0.93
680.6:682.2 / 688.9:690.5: 1.09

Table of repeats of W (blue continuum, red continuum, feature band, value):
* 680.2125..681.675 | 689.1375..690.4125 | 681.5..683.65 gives 0.012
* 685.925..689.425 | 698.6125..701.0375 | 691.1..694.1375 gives 0.149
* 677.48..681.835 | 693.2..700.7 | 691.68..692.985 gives 0.264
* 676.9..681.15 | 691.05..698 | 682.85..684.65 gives -0.173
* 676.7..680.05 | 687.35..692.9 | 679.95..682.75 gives -0.043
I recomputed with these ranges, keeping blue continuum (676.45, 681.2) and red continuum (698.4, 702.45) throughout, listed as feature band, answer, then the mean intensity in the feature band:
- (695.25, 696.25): 0.09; 4.58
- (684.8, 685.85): -0.06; 5.1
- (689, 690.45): -0.17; 5.47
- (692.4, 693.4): 0.18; 4.04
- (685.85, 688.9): 0.02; 4.81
